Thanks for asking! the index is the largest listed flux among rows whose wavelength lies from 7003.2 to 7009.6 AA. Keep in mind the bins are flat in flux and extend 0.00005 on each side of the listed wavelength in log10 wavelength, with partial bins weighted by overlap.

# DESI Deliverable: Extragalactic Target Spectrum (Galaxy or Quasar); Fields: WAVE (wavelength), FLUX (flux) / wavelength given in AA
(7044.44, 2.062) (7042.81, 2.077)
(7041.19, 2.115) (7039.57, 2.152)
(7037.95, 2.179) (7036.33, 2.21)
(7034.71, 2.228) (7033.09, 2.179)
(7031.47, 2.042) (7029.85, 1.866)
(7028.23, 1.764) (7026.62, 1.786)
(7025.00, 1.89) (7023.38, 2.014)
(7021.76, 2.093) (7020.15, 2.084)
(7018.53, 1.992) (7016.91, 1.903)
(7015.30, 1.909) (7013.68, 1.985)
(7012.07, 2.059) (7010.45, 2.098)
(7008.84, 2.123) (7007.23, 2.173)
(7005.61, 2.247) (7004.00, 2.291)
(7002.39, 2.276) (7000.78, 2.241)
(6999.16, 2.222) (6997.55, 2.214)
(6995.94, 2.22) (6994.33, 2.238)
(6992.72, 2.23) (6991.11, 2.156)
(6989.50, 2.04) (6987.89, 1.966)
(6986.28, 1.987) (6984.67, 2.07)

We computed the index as 2.291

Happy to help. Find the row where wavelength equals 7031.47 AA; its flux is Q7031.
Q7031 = 2.042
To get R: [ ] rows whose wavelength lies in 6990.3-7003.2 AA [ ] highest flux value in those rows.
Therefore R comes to 2.276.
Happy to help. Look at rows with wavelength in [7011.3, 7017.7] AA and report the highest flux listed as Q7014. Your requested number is 2.059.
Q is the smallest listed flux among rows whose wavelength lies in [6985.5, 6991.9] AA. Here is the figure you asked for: 1.966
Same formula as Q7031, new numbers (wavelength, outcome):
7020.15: 2.084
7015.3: 1.909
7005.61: 2.247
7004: 2.291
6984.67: 2.07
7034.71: 2.228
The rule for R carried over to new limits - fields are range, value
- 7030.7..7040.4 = 2.228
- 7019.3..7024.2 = 2.093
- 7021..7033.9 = 2.179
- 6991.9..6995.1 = 2.238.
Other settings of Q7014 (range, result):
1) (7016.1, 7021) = 2.084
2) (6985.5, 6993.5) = 2.23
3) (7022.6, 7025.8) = 2.014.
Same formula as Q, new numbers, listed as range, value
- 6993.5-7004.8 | 2.214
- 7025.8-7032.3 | 1.764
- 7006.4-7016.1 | 1.909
